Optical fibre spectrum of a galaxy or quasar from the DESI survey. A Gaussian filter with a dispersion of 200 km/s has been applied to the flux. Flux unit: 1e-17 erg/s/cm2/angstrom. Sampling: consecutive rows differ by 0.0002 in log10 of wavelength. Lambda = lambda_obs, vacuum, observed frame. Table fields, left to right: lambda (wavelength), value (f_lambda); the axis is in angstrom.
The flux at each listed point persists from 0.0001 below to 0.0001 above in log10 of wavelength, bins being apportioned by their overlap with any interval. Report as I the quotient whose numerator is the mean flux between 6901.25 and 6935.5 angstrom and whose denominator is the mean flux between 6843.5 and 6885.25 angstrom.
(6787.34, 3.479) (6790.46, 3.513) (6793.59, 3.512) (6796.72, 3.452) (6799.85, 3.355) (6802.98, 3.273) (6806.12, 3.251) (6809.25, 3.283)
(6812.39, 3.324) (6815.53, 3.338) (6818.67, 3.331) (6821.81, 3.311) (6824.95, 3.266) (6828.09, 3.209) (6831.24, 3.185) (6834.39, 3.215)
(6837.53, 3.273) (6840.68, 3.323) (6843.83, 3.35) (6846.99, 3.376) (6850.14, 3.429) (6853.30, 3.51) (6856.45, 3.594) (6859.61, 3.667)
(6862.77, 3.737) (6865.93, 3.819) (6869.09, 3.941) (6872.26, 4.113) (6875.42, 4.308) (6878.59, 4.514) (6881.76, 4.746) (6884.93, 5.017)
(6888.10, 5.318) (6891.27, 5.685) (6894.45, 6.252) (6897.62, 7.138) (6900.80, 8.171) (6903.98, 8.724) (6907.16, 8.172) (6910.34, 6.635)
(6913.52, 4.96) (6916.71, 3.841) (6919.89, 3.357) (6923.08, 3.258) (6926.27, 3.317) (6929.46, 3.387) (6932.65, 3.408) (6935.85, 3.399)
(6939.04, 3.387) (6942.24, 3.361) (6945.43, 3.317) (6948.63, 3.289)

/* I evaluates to 1.3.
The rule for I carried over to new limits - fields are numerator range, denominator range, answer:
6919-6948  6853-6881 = 0.85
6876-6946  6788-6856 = 1.49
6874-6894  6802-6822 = 1.52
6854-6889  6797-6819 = 1.27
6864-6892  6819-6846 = 1.39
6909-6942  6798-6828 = 1.17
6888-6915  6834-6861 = 2.01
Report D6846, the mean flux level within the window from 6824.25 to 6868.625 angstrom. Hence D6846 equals 3.44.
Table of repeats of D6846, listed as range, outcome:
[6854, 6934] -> 4.91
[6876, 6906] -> 6.14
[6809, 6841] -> 3.28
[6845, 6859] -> 3.49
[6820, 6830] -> 3.26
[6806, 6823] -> 3.31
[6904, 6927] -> 5.11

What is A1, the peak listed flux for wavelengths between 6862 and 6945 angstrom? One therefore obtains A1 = 8.724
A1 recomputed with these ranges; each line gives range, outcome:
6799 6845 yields 3.355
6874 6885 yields 5.017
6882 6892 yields 5.685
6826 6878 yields 4.308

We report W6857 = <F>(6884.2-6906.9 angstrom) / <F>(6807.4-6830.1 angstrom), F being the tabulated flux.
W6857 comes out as 2.1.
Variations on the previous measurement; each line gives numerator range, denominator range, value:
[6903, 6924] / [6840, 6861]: 1.60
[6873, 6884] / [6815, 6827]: 1.37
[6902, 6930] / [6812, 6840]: 1.58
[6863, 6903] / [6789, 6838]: 1.58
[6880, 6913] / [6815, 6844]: 1.99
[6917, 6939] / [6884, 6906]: 0.51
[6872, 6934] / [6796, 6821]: 1.58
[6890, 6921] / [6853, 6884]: 1.57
